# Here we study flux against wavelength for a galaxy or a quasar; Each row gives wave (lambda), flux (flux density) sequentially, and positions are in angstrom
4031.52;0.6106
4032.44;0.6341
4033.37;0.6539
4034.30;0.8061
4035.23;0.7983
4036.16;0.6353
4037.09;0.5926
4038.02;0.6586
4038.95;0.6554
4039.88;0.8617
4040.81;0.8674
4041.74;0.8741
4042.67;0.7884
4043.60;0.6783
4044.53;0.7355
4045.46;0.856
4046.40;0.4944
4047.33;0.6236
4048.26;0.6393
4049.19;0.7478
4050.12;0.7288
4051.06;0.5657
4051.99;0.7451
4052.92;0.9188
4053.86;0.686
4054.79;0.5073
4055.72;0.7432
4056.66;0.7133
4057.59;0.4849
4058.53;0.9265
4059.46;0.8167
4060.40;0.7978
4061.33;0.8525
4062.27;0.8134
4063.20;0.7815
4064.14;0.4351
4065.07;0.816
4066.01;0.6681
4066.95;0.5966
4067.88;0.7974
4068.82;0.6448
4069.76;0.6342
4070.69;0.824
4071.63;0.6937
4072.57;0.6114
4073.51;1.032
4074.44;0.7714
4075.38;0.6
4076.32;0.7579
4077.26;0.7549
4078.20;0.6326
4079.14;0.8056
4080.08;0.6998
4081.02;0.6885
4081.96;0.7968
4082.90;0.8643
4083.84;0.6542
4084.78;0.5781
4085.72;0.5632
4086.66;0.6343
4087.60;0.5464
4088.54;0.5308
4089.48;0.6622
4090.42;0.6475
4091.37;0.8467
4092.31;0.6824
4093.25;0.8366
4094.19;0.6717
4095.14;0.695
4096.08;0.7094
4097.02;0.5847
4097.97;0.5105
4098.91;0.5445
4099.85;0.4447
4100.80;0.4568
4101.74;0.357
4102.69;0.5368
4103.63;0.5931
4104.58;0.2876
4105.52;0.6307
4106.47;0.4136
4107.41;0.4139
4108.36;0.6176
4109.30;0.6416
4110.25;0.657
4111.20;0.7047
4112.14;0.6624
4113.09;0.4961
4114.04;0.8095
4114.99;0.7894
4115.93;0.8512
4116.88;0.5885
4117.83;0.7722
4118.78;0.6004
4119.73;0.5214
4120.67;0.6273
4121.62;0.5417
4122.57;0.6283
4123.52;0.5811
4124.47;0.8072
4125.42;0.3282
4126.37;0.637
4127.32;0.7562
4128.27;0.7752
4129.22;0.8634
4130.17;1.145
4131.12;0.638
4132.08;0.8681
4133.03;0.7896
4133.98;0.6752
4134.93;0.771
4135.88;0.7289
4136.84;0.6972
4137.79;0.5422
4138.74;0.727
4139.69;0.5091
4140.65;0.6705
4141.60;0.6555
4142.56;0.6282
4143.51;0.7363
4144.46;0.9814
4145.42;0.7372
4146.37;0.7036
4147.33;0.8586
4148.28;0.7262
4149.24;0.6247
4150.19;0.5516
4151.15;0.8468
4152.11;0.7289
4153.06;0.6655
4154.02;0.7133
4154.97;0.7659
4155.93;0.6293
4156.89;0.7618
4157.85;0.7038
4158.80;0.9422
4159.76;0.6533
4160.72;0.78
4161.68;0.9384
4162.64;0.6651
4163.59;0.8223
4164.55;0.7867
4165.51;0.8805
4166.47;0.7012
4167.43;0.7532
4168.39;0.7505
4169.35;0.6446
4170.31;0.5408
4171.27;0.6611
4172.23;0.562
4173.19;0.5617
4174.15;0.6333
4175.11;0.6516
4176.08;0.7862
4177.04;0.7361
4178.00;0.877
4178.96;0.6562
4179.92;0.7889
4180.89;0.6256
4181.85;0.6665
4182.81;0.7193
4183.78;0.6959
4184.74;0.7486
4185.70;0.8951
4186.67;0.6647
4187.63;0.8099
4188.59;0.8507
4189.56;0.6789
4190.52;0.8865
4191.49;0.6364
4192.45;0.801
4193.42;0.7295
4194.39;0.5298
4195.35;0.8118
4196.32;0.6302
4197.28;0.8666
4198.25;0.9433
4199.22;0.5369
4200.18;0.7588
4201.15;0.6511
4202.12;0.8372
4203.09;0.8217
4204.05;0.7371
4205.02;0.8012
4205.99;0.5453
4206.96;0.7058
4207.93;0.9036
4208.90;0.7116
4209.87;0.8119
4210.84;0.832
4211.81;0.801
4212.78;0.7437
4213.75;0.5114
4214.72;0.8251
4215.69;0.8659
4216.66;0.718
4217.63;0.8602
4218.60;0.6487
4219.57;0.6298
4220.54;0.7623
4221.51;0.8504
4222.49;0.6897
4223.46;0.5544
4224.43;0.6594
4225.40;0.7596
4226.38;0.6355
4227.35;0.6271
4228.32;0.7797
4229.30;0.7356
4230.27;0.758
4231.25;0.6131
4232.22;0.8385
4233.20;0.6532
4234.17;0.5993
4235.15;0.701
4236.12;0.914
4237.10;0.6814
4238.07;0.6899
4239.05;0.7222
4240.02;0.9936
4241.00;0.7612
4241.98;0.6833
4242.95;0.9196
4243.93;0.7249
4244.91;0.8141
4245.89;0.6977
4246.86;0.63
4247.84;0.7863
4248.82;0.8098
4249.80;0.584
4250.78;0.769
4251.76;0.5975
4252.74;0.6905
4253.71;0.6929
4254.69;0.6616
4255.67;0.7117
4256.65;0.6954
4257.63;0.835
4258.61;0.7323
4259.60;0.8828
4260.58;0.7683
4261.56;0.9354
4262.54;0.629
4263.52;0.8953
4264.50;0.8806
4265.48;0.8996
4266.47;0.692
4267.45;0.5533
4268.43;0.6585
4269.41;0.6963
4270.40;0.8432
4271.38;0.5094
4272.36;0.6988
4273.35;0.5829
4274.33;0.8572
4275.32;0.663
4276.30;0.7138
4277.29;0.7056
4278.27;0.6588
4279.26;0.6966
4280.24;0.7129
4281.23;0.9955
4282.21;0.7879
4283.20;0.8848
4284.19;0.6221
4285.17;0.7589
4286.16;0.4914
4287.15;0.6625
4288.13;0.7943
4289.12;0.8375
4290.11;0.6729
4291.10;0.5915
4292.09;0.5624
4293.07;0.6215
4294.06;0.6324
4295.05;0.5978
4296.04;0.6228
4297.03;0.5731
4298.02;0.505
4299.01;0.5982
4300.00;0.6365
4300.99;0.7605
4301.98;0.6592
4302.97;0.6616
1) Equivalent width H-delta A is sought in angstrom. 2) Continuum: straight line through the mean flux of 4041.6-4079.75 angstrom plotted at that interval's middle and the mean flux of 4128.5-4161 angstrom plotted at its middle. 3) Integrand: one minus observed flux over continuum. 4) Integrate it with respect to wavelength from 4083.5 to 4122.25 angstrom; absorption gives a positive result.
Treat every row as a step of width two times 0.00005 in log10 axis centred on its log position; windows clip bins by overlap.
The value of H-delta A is 6.4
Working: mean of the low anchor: 0.72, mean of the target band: 0.608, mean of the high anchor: 0.736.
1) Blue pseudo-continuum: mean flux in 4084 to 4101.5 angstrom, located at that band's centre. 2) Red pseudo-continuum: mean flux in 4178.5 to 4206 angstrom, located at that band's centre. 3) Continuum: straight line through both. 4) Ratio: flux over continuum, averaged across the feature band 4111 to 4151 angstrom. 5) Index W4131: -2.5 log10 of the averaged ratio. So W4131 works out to -0.057 mag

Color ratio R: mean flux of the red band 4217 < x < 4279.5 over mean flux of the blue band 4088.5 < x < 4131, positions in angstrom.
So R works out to 1.15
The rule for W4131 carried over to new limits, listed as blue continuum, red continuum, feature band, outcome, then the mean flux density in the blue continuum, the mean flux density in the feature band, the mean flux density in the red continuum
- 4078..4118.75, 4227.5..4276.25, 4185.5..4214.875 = -0.07 mag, 0.63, 0.748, 0.736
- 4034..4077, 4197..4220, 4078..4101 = 0.12 mag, 0.723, 0.654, 0.752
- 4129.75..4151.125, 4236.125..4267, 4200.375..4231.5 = 0.02 mag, 0.727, 0.732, 0.759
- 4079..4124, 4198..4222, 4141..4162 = -0.09 mag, 0.623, 0.74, 0.751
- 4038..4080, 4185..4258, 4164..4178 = 0.06 mag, 0.726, 0.696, 0.737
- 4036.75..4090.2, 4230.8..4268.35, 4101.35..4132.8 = 0.12 mag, 0.71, 0.643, 0.745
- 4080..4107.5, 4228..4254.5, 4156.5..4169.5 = -0.16 mag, 0.604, 0.774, 0.734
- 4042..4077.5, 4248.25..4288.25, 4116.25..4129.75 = 0.11 mag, 0.719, 0.649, 0.729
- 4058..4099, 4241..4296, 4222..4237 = 0.03 mag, 0.706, 0.701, 0.721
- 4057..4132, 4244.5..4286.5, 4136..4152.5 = -0.02 mag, 0.668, 0.702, 0.731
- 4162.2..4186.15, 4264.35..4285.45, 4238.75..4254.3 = -0.03 mag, 0.712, 0.742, 0.728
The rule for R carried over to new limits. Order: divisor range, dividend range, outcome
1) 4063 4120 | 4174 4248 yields 1.14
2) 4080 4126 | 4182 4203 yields 1.21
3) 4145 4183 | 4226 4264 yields 1.03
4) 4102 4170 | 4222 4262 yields 1.06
